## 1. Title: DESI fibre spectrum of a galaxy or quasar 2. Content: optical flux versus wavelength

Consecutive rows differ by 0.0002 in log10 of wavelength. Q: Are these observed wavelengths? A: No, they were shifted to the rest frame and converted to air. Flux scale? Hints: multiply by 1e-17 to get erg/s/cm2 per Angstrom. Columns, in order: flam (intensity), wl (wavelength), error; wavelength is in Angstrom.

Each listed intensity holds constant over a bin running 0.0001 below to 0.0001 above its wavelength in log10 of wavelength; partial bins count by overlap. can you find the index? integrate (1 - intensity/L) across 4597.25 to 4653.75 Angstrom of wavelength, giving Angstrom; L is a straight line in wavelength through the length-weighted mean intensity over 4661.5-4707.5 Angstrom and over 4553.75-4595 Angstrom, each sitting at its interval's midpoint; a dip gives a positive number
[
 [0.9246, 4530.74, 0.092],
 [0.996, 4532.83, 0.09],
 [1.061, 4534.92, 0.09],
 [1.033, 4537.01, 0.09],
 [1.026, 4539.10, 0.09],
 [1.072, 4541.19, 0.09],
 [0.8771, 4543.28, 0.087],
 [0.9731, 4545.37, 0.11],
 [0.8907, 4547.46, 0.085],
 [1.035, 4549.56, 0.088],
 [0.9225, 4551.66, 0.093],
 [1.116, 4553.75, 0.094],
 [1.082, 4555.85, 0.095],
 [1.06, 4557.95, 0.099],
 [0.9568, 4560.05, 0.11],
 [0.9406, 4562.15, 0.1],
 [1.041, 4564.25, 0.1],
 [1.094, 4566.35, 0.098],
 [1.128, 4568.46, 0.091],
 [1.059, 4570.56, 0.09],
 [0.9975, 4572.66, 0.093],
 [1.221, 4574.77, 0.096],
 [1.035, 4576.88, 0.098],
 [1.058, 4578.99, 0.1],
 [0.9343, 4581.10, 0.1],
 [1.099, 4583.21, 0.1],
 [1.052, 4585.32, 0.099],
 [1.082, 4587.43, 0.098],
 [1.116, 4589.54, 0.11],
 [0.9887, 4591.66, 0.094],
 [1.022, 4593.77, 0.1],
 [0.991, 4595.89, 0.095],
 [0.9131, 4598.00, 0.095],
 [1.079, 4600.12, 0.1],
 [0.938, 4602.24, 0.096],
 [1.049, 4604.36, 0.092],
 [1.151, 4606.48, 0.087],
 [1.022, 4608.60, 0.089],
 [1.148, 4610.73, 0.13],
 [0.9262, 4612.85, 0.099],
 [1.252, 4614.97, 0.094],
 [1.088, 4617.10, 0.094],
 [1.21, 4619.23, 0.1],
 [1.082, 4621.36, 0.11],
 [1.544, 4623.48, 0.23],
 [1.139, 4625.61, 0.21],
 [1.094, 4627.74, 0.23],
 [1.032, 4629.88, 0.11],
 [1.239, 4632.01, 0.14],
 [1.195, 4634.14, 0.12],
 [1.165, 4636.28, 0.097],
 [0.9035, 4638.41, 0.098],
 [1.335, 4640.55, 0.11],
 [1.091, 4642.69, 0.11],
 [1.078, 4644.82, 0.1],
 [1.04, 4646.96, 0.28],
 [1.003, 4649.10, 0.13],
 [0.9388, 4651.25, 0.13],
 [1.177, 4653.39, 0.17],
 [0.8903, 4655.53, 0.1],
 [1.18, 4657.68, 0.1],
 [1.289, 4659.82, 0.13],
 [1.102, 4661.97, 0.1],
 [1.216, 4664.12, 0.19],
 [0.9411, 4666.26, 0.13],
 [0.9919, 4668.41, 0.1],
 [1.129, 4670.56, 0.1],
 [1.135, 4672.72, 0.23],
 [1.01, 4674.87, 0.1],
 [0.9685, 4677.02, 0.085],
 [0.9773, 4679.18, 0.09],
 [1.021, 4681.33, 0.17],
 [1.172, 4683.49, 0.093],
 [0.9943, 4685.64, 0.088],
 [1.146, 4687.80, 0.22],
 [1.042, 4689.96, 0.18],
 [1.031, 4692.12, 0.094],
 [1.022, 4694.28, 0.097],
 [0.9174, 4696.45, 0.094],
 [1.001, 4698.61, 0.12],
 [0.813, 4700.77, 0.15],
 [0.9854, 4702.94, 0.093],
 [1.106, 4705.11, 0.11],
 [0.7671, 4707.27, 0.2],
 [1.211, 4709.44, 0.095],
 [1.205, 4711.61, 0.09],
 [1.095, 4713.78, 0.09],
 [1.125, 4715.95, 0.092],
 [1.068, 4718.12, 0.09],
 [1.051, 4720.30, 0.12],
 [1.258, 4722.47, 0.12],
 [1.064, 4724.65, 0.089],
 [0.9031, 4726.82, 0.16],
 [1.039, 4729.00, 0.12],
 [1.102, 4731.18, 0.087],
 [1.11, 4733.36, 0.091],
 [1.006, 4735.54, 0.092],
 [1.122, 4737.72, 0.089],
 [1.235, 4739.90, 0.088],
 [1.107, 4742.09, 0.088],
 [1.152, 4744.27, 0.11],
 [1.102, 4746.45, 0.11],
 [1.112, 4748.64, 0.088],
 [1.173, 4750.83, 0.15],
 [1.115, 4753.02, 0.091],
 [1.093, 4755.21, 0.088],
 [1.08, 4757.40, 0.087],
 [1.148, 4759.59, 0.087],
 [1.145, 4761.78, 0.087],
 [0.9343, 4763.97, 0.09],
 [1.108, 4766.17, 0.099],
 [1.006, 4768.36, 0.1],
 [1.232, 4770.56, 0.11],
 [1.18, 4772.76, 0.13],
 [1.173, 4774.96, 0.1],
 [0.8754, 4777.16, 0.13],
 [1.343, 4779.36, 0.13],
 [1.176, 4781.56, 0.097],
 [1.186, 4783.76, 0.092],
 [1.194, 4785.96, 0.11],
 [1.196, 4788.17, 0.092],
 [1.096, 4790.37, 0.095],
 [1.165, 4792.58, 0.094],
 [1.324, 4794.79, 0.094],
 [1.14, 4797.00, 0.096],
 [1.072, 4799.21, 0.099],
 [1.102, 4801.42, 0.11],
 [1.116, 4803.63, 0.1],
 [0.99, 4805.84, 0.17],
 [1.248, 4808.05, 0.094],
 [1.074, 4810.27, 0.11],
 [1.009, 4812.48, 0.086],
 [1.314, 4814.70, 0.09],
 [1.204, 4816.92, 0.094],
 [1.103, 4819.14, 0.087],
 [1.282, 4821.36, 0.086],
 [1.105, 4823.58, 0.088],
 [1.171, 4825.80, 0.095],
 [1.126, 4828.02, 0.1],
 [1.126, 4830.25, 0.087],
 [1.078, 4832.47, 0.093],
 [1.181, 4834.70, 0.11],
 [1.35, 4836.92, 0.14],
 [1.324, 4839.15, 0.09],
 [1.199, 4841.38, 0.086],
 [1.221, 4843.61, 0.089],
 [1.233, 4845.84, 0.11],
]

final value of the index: -3.5 Angstrom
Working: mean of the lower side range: 1.05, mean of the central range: 1.11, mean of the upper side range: 1.03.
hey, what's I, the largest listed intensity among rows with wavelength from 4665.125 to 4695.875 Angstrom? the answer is 1.172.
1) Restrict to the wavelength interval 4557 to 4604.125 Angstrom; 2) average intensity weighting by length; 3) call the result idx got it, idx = 1.04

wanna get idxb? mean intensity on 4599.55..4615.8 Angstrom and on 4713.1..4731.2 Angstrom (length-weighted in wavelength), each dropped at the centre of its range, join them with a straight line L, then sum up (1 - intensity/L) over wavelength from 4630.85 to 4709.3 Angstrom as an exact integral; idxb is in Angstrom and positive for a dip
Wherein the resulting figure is 1.1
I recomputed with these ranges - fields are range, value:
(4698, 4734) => 1.258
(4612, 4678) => 1.544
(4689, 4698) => 1.042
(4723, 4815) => 1.343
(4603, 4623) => 1.252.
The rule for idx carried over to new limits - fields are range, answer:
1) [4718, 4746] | 1.09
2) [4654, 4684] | 1.07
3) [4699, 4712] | 1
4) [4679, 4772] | 1.07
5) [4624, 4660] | 1.11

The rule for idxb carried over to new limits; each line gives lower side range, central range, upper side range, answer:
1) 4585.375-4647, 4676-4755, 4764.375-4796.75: 4.81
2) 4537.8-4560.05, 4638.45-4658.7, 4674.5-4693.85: -0.80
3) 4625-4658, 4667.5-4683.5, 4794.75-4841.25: 0.89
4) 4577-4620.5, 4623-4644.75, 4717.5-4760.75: -1.88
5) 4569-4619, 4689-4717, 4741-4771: 1.66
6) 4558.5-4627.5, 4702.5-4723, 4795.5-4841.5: 0.61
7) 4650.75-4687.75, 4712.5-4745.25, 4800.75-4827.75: 0.14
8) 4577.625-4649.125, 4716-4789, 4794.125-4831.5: 0.92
